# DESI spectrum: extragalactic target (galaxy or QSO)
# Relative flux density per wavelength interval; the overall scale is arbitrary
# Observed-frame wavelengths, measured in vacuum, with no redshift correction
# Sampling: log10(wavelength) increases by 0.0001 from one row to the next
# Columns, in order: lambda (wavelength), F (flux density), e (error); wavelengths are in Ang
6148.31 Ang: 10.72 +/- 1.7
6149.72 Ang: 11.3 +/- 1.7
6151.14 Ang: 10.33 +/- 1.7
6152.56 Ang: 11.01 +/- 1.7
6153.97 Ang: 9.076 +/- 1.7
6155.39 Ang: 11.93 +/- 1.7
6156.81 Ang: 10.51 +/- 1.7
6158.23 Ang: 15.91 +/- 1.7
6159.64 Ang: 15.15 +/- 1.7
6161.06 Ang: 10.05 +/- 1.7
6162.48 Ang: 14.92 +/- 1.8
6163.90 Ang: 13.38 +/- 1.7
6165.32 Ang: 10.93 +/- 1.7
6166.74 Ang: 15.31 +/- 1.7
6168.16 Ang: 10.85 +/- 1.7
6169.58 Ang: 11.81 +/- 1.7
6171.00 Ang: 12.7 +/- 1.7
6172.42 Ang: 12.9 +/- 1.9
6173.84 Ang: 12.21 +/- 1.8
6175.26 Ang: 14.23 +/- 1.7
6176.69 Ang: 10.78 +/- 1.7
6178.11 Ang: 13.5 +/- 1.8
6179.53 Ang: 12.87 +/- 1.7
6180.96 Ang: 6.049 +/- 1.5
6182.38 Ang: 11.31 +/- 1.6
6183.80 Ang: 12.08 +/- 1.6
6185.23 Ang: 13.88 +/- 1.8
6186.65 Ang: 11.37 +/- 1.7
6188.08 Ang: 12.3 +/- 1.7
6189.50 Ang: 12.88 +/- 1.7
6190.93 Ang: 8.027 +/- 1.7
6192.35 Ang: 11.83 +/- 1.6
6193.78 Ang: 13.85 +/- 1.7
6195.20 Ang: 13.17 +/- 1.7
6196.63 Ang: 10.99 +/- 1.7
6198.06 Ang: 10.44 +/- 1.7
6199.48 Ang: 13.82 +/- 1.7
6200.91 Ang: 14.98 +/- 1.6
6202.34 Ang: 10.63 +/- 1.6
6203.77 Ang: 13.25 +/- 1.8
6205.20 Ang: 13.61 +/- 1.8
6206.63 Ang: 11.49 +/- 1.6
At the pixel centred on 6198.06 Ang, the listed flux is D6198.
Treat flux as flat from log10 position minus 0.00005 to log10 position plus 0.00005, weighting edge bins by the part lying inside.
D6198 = 10.44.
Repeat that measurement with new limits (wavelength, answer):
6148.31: 10.72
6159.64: 15.15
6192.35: 11.83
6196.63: 10.99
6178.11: 13.5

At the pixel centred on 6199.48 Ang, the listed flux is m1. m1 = 13.82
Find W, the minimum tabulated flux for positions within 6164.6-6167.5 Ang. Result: 10.93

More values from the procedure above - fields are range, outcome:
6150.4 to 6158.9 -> 9.076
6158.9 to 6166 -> 10.05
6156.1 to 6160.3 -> 10.51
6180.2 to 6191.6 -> 6.049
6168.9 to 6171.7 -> 11.81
